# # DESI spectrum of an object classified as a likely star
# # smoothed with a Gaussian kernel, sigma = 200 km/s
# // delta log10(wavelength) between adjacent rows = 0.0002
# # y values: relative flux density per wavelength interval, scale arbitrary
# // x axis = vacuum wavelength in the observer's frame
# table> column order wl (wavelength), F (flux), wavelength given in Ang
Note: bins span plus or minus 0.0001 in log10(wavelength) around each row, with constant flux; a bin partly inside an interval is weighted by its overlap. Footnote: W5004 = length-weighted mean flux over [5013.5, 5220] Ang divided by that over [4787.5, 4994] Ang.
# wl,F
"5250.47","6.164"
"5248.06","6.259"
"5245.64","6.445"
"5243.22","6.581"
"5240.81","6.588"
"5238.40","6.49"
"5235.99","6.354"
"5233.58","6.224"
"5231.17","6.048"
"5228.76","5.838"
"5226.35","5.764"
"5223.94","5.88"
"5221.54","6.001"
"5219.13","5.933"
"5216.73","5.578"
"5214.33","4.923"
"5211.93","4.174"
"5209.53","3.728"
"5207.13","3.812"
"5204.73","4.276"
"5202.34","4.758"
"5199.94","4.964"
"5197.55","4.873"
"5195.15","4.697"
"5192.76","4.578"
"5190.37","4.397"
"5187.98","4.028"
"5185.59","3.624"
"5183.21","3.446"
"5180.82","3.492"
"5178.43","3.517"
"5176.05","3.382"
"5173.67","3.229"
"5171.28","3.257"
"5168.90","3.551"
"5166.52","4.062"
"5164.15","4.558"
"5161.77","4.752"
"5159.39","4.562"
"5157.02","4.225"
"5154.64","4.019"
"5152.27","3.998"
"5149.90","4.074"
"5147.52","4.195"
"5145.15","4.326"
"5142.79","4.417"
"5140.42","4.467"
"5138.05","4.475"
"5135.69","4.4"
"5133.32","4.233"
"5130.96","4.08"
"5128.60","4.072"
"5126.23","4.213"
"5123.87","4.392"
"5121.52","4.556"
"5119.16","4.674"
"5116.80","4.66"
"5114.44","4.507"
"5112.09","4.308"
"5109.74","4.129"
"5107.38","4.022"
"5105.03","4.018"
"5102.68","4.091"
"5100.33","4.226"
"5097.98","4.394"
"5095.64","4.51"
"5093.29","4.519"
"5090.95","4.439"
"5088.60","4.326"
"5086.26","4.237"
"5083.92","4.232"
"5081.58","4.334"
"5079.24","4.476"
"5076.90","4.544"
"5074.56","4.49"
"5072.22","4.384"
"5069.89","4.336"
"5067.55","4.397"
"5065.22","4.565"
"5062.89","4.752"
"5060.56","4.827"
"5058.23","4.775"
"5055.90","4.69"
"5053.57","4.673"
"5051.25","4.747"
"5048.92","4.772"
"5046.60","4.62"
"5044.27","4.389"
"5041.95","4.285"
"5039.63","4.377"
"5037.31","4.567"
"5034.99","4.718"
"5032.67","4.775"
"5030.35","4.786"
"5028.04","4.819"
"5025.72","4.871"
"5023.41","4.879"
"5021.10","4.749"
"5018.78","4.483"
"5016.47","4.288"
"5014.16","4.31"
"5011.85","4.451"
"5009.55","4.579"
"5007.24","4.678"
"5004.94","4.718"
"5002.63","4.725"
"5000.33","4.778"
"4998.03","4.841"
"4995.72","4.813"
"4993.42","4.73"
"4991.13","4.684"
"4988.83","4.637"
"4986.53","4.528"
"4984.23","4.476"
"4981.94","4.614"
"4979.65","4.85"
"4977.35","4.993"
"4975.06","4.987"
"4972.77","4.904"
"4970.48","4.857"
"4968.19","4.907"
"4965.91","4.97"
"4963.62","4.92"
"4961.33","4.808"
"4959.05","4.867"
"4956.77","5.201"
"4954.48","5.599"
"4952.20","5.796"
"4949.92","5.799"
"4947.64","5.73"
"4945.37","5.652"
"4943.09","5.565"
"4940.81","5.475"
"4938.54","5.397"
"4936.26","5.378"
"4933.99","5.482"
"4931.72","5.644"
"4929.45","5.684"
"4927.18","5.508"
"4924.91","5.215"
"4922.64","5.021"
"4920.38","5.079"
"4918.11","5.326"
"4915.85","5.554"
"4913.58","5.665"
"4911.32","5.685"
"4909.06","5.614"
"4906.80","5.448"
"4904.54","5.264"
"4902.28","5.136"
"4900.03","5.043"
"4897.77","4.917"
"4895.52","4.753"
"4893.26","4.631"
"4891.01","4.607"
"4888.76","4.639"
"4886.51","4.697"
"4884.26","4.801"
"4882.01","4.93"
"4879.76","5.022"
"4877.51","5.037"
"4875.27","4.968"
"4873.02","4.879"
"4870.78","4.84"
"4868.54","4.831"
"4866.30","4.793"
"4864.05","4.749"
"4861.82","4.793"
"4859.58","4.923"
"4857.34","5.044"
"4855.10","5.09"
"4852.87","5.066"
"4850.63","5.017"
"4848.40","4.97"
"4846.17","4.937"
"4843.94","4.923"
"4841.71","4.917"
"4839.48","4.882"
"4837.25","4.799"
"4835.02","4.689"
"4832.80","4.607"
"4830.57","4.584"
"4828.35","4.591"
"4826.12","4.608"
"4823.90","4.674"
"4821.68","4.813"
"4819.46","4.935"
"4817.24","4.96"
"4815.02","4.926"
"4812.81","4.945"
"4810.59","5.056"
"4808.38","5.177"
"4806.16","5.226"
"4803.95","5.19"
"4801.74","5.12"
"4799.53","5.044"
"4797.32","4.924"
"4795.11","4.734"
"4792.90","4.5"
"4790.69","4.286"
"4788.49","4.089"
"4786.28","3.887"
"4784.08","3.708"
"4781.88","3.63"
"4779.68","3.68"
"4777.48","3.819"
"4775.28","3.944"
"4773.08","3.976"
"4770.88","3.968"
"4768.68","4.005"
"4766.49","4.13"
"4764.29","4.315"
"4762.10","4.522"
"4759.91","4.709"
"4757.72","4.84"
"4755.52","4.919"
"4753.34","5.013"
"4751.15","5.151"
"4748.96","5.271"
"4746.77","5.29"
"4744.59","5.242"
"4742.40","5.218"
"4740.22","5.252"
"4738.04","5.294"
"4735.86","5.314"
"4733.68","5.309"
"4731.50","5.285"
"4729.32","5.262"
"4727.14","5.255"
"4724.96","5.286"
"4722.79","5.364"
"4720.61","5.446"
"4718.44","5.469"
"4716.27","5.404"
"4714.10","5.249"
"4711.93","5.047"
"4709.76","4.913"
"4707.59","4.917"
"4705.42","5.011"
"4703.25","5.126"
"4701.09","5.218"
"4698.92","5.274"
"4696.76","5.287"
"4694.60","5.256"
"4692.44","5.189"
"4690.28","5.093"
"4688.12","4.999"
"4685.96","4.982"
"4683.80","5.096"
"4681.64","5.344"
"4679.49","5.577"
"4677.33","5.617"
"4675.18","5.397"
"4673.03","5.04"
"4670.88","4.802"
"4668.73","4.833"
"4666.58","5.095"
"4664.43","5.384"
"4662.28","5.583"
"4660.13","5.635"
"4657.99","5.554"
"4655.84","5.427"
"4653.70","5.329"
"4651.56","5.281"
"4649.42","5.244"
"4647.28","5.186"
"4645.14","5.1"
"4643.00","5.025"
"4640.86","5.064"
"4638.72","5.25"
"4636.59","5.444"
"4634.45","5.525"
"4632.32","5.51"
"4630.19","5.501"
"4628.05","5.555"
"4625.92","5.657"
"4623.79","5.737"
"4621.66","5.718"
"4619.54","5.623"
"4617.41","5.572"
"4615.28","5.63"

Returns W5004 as 0.87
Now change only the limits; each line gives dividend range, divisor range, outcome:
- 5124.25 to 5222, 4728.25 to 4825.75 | 0.90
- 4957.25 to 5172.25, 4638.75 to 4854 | 0.91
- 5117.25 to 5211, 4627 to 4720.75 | 0.79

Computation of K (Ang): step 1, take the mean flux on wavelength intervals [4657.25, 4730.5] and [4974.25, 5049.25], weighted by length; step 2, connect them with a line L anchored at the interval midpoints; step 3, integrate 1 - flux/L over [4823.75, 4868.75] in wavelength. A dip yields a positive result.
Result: 1.1 Ang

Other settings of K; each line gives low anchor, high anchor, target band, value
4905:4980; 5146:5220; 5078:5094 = 1.02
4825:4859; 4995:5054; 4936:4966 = -4.17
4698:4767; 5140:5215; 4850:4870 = -0.37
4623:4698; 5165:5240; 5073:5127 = 4.96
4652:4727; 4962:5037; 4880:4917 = -1.45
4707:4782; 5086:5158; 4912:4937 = -4.50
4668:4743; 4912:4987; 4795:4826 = 1.46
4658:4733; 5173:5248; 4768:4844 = 9.01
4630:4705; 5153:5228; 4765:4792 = 6.06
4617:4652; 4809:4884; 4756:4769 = 1.58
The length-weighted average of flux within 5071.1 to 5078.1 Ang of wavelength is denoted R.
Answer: 4.47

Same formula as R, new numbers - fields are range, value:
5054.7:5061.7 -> 4.76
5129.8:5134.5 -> 4.16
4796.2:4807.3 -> 5.1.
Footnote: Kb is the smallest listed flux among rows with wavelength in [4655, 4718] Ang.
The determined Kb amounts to 4.802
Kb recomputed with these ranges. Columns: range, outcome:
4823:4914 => 4.584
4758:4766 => 4.315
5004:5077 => 4.285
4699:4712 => 4.913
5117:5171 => 3.551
